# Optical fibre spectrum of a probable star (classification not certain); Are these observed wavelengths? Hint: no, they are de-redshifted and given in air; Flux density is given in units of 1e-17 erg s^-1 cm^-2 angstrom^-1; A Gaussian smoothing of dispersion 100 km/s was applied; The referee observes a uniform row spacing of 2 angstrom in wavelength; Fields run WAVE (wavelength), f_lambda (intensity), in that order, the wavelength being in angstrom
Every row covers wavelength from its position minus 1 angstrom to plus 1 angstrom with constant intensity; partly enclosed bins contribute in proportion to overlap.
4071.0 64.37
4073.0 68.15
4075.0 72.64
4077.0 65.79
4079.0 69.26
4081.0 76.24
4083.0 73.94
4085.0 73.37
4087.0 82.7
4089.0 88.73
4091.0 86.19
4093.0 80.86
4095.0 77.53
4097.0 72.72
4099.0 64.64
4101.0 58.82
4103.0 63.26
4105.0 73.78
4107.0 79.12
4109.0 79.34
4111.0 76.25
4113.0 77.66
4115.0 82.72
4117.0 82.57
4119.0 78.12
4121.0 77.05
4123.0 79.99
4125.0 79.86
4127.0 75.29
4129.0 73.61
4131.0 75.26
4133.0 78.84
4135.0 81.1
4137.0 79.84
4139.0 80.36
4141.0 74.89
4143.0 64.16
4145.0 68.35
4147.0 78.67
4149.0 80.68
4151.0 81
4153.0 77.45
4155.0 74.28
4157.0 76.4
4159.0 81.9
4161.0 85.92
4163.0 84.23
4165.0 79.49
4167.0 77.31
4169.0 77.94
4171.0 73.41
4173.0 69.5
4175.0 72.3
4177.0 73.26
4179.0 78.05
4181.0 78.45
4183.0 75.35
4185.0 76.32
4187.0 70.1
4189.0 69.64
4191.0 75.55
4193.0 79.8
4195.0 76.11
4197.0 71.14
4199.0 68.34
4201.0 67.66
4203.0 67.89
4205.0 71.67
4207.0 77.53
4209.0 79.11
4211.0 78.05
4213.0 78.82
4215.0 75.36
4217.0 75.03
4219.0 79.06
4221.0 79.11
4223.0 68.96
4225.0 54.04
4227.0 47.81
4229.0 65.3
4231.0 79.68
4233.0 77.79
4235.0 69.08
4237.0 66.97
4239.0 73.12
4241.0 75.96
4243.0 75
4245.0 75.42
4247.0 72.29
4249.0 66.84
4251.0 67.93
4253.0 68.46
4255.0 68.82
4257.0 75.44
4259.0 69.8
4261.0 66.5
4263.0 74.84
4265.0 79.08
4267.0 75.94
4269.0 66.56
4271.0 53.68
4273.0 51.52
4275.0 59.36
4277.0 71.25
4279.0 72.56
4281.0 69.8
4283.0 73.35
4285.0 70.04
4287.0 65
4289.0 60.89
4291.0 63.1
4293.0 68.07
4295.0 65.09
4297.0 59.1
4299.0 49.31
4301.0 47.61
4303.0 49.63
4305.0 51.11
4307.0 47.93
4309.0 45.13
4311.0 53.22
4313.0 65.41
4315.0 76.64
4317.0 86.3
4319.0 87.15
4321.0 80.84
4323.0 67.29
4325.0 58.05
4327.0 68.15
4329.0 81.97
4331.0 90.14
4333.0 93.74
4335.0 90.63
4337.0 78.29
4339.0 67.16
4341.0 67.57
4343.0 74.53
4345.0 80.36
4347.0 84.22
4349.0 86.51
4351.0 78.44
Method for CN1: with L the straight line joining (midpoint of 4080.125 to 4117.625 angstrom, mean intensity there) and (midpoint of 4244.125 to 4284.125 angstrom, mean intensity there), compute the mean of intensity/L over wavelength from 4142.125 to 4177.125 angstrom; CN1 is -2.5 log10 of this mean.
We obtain -0.043 mag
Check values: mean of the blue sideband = 76.3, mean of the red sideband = 69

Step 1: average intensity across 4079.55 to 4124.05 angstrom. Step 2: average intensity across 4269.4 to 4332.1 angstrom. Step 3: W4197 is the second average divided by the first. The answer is 0.85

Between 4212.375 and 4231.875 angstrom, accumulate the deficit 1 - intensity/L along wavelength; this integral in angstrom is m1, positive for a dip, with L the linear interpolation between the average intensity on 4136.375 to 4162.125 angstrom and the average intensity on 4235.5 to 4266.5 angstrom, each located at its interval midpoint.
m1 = 0.9 angstrom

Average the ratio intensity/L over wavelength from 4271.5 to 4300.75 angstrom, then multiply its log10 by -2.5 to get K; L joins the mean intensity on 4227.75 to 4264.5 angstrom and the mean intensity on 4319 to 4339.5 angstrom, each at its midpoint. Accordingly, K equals 0.177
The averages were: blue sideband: 71.6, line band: 63.6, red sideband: 78.3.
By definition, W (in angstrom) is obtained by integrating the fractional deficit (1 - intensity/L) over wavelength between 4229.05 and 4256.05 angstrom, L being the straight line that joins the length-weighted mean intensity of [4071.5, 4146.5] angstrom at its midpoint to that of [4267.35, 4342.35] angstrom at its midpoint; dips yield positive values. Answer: -0.9 angstrom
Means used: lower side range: 75.4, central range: 71.9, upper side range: 66.9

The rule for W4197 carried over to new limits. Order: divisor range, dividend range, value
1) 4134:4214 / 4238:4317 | 0.86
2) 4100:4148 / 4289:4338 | 0.89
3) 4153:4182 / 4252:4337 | 0.88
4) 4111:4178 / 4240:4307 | 0.85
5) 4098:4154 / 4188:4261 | 0.95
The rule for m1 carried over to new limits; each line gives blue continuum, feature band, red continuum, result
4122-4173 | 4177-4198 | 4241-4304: -0.3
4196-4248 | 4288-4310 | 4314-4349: 6.2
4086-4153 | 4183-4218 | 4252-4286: -0.8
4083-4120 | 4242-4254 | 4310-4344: 0.8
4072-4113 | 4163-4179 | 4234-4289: -0.8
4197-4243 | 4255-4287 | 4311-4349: 2.5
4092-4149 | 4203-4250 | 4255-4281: -1.3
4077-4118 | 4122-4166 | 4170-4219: -1.6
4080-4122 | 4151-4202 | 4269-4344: -1.9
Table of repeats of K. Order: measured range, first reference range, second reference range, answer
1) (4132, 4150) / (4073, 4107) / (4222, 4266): -0.056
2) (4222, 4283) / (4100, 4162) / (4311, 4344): 0.116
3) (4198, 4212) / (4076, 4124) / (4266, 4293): -0.045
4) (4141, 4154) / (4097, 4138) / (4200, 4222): 0.009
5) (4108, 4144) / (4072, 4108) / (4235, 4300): -0.073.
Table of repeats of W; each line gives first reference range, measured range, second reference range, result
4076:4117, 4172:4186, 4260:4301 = -0.77 angstrom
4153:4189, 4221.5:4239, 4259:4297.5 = 1.02 angstrom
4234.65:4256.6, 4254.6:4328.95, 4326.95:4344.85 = 9.87 angstrom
